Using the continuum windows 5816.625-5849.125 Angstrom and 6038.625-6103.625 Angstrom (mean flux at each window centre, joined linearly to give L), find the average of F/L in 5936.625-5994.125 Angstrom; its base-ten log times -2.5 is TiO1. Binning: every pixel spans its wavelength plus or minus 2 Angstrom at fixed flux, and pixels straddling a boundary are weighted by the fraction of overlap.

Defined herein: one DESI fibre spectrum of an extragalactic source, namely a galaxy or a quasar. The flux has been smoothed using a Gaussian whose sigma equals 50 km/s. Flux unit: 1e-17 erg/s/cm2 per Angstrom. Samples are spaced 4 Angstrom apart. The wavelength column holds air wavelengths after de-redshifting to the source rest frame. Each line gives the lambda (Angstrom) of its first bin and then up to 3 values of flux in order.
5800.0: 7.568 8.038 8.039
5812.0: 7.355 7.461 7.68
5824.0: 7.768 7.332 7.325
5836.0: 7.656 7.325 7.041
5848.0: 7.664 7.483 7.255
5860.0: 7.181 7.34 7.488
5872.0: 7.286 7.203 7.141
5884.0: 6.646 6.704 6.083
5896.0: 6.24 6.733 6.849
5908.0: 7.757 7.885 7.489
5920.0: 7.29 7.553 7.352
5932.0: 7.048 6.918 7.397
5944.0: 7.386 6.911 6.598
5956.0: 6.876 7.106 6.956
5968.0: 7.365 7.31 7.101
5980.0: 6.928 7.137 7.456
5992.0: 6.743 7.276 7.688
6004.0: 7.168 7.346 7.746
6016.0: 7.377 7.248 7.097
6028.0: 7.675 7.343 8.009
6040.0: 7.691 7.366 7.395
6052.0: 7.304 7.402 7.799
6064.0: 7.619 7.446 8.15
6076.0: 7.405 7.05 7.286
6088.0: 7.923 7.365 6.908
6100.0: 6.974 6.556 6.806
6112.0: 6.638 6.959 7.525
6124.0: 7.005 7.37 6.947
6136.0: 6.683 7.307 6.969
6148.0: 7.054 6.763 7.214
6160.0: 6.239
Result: 0.05 mag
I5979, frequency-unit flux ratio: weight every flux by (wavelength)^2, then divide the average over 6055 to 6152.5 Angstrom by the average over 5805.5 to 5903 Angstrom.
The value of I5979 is 1.08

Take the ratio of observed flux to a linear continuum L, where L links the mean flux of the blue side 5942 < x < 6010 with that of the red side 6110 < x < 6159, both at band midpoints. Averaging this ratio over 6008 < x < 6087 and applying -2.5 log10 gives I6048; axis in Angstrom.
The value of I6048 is -0.06 mag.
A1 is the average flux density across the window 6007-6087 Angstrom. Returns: 7.49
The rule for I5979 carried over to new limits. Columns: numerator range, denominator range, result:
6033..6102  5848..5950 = 1.10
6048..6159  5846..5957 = 1.08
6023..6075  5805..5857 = 1.09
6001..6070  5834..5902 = 1.12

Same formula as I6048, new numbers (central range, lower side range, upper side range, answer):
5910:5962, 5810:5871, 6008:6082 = 0.04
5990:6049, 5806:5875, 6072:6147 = -0.03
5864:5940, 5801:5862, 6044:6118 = 0.05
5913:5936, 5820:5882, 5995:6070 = 0.01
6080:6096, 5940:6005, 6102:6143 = -0.06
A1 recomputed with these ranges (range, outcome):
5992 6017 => 7.38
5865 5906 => 6.85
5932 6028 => 7.19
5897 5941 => 7.27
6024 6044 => 7.59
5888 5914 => 6.91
